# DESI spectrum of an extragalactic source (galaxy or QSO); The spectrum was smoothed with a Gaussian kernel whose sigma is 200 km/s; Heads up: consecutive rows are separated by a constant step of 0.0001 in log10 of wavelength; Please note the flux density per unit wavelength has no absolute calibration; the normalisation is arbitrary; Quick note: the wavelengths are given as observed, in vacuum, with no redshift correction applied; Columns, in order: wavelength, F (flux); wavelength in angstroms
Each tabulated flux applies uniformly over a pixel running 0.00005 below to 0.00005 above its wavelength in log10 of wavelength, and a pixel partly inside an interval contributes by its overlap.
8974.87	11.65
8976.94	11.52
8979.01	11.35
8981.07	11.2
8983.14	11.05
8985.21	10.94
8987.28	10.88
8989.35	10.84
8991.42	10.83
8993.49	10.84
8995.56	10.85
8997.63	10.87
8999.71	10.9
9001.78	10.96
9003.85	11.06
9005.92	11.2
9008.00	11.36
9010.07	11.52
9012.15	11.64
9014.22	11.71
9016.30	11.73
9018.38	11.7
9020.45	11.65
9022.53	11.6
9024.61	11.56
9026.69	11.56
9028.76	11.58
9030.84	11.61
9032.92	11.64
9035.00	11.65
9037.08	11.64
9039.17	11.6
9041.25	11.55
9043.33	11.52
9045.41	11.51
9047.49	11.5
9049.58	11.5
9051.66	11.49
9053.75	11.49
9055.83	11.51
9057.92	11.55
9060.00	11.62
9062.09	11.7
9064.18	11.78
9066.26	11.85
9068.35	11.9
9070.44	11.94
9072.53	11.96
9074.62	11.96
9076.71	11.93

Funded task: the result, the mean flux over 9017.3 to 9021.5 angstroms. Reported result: 11.7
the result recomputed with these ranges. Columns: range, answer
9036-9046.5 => 11.6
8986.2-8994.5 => 10.8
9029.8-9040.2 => 11.6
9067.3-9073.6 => 11.9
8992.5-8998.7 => 10.8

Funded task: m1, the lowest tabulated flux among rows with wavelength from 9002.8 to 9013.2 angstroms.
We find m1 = 11.06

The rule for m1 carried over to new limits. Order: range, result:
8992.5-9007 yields 10.84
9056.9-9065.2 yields 11.55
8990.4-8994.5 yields 10.83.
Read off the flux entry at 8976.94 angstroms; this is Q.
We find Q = 11.52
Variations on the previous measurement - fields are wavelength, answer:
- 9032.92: 11.64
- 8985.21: 10.94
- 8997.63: 10.87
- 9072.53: 11.96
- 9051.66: 11.49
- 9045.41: 11.51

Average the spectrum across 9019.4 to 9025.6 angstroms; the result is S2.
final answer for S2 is 11.6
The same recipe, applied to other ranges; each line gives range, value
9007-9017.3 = 11.6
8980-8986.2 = 11.1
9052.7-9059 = 11.5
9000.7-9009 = 11.1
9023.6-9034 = 11.6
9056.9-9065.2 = 11.7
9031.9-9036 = 11.6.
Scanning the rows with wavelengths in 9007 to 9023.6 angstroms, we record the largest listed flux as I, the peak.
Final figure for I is 11.73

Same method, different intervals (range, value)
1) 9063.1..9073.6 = 11.96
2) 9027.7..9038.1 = 11.65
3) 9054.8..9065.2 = 11.78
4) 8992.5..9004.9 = 11.06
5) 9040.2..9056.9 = 11.55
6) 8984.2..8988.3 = 10.94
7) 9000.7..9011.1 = 11.52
